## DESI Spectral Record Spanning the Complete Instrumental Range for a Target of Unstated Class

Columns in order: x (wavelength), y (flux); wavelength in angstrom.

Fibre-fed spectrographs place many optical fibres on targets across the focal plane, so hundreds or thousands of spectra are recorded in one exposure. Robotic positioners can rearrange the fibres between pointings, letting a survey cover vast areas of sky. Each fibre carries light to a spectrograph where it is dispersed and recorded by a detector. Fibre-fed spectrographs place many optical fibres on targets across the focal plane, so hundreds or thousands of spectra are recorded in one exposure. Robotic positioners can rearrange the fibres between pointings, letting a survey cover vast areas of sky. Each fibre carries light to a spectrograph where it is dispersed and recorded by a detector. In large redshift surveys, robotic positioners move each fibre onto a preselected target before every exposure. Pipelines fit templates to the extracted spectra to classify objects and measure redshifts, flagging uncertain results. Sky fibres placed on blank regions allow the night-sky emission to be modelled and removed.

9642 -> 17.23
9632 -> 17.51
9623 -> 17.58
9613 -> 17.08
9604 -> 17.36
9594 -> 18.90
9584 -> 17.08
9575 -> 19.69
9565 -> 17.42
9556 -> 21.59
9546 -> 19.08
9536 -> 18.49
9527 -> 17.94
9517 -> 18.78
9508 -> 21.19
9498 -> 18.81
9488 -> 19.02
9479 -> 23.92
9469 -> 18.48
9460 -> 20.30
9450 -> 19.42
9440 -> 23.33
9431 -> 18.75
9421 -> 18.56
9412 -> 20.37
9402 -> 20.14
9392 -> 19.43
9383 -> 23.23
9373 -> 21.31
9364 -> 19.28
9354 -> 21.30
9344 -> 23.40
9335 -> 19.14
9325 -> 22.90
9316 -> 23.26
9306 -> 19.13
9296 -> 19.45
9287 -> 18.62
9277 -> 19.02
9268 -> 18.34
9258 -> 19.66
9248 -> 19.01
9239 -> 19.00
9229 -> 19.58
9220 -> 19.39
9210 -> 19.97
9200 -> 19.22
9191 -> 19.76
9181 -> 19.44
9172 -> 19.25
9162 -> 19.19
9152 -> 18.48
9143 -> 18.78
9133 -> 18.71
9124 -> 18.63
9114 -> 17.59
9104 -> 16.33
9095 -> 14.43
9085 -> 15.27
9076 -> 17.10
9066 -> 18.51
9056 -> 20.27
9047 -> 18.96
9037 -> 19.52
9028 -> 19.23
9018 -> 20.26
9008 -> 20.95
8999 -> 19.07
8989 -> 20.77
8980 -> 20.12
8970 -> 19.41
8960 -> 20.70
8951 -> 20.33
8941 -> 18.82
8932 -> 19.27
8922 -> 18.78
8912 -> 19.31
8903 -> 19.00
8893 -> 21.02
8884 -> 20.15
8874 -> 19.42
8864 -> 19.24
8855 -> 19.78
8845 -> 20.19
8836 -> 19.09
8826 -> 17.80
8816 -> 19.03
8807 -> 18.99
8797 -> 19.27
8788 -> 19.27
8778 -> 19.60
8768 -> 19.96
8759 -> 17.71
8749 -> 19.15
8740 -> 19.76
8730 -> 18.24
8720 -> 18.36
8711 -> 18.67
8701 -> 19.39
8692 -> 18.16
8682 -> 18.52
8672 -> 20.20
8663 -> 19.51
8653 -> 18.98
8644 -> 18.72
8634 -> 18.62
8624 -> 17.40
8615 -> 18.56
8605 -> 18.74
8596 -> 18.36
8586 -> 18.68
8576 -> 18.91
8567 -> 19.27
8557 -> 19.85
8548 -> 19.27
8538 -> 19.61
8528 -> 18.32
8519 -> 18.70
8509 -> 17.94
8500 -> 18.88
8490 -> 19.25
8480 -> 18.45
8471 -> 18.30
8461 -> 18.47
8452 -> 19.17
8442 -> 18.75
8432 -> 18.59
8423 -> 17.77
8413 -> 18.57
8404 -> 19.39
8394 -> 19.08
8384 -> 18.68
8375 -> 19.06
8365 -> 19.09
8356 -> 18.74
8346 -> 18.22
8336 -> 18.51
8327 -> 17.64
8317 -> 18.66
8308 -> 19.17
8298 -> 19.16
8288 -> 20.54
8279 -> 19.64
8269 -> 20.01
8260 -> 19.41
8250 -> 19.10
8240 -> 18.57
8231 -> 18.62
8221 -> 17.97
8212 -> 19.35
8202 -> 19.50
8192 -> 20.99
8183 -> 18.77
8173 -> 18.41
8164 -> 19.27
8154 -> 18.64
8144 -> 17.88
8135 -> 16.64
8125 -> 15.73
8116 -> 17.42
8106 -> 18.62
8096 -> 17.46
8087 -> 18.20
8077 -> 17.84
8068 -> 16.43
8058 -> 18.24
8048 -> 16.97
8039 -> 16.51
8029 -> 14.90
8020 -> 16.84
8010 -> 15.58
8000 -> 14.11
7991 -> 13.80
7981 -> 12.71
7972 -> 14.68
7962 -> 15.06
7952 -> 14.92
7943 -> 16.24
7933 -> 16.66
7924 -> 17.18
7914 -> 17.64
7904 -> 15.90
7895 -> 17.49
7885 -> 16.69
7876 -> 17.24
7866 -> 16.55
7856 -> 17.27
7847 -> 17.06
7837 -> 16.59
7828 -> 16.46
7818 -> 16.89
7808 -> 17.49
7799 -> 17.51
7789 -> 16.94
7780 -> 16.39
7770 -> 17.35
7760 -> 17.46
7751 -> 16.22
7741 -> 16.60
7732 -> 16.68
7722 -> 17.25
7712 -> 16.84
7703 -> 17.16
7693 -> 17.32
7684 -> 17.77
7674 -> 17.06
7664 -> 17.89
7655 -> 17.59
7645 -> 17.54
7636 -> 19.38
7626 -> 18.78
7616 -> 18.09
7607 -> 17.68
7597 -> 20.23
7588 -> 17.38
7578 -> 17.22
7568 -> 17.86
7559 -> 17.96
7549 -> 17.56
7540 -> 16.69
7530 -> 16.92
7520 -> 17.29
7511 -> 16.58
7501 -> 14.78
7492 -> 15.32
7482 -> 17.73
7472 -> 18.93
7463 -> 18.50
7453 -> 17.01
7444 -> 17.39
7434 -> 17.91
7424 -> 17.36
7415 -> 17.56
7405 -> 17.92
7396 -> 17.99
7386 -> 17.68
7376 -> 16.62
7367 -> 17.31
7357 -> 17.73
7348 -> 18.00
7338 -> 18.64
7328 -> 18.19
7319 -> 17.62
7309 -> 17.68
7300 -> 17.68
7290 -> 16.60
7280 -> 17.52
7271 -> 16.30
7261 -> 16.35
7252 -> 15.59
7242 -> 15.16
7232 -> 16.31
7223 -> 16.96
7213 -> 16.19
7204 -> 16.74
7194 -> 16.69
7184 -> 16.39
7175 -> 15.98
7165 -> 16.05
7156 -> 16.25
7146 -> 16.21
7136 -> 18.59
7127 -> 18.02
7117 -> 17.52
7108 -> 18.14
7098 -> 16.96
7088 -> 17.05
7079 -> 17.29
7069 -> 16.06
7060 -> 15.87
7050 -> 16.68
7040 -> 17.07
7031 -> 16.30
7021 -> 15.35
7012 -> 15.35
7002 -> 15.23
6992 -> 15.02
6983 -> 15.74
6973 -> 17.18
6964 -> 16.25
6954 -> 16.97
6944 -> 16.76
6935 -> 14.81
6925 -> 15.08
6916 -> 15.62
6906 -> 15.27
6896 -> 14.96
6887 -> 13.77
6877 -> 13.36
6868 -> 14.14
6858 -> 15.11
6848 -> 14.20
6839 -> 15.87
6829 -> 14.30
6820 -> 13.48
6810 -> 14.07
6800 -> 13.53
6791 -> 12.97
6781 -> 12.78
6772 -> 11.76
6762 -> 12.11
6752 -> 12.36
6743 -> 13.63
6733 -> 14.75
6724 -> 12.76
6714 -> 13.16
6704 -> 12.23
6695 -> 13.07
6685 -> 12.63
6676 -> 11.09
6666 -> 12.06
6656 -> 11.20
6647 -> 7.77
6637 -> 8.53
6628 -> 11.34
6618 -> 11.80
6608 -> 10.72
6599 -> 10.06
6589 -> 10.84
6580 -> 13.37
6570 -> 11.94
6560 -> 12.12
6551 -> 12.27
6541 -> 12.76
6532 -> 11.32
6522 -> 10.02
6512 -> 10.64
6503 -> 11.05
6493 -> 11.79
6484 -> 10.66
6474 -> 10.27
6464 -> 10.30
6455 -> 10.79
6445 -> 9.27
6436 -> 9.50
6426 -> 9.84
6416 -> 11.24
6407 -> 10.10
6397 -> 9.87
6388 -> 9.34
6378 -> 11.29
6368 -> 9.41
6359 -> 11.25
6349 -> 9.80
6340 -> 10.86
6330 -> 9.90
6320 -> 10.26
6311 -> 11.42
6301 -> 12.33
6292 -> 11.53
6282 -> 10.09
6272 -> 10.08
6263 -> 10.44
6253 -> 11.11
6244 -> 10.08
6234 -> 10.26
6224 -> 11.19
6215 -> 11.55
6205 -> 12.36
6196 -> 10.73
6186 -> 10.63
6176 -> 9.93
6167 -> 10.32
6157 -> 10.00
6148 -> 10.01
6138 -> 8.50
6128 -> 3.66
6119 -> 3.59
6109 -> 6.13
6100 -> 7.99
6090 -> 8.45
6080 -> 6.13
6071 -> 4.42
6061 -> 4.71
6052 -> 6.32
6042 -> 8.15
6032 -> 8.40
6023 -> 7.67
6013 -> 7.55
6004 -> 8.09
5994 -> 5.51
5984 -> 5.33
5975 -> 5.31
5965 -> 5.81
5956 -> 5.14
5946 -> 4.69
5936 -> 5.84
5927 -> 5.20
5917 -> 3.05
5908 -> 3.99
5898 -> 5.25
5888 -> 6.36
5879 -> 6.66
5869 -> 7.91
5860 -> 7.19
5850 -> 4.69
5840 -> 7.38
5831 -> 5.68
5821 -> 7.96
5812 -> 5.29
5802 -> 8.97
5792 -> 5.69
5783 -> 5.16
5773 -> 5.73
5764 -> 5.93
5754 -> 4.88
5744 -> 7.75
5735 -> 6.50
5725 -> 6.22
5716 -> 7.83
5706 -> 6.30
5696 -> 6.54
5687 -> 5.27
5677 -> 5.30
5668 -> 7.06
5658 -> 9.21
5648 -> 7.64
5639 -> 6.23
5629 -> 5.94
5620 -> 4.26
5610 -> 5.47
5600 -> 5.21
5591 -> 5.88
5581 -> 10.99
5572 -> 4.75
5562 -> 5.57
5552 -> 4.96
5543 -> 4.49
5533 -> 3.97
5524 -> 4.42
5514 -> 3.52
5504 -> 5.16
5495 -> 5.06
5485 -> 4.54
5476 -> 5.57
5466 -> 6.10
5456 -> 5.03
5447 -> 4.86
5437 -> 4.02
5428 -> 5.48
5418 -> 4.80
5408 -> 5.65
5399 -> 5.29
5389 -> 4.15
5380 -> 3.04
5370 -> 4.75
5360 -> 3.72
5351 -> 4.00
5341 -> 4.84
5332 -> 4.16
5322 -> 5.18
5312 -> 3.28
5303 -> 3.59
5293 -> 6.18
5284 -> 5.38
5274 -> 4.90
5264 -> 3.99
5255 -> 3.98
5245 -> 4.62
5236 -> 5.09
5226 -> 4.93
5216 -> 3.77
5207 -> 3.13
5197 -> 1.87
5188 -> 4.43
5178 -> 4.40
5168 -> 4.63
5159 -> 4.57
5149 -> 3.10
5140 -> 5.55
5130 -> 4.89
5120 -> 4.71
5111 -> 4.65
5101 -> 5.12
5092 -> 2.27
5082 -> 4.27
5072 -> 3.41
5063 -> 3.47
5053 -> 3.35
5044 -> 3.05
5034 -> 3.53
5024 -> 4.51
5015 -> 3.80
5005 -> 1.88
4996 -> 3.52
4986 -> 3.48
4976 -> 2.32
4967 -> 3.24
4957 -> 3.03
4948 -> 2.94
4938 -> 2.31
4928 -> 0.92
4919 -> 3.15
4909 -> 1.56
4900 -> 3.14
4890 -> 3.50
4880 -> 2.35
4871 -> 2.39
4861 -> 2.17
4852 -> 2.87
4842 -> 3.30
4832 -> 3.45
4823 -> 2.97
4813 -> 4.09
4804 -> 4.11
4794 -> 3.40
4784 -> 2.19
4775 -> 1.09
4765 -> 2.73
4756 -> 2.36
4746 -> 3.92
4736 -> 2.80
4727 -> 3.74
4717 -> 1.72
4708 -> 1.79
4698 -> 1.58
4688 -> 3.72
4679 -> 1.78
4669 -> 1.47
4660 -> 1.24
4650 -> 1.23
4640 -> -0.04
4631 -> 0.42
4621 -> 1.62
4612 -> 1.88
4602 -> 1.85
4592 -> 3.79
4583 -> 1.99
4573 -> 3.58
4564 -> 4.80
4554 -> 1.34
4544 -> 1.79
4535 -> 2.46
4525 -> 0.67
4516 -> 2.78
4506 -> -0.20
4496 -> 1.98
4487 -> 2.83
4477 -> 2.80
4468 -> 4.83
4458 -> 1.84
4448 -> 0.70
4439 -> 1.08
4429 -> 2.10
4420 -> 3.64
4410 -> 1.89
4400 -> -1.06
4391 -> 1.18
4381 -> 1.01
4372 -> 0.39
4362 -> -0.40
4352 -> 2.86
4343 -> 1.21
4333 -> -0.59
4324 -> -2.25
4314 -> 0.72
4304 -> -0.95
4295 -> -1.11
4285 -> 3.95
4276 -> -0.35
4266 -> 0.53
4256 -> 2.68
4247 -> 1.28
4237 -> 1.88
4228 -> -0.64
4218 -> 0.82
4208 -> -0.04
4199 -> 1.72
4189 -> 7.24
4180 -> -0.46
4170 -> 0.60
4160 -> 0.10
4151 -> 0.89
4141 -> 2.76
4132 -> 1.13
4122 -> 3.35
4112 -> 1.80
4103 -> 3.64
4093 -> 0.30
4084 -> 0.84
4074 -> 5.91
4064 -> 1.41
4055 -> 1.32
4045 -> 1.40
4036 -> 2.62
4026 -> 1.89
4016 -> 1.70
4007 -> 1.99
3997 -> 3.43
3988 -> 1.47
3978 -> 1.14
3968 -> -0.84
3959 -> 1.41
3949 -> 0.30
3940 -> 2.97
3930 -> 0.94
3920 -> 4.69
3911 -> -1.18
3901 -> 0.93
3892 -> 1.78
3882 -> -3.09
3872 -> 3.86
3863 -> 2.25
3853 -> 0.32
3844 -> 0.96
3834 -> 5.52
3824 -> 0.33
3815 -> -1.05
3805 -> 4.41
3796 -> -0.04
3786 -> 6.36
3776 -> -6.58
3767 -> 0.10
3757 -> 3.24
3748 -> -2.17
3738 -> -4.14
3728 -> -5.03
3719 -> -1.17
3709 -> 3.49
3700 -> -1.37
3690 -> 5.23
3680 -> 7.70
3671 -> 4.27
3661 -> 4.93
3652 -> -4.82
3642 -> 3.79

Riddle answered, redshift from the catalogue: 0.542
